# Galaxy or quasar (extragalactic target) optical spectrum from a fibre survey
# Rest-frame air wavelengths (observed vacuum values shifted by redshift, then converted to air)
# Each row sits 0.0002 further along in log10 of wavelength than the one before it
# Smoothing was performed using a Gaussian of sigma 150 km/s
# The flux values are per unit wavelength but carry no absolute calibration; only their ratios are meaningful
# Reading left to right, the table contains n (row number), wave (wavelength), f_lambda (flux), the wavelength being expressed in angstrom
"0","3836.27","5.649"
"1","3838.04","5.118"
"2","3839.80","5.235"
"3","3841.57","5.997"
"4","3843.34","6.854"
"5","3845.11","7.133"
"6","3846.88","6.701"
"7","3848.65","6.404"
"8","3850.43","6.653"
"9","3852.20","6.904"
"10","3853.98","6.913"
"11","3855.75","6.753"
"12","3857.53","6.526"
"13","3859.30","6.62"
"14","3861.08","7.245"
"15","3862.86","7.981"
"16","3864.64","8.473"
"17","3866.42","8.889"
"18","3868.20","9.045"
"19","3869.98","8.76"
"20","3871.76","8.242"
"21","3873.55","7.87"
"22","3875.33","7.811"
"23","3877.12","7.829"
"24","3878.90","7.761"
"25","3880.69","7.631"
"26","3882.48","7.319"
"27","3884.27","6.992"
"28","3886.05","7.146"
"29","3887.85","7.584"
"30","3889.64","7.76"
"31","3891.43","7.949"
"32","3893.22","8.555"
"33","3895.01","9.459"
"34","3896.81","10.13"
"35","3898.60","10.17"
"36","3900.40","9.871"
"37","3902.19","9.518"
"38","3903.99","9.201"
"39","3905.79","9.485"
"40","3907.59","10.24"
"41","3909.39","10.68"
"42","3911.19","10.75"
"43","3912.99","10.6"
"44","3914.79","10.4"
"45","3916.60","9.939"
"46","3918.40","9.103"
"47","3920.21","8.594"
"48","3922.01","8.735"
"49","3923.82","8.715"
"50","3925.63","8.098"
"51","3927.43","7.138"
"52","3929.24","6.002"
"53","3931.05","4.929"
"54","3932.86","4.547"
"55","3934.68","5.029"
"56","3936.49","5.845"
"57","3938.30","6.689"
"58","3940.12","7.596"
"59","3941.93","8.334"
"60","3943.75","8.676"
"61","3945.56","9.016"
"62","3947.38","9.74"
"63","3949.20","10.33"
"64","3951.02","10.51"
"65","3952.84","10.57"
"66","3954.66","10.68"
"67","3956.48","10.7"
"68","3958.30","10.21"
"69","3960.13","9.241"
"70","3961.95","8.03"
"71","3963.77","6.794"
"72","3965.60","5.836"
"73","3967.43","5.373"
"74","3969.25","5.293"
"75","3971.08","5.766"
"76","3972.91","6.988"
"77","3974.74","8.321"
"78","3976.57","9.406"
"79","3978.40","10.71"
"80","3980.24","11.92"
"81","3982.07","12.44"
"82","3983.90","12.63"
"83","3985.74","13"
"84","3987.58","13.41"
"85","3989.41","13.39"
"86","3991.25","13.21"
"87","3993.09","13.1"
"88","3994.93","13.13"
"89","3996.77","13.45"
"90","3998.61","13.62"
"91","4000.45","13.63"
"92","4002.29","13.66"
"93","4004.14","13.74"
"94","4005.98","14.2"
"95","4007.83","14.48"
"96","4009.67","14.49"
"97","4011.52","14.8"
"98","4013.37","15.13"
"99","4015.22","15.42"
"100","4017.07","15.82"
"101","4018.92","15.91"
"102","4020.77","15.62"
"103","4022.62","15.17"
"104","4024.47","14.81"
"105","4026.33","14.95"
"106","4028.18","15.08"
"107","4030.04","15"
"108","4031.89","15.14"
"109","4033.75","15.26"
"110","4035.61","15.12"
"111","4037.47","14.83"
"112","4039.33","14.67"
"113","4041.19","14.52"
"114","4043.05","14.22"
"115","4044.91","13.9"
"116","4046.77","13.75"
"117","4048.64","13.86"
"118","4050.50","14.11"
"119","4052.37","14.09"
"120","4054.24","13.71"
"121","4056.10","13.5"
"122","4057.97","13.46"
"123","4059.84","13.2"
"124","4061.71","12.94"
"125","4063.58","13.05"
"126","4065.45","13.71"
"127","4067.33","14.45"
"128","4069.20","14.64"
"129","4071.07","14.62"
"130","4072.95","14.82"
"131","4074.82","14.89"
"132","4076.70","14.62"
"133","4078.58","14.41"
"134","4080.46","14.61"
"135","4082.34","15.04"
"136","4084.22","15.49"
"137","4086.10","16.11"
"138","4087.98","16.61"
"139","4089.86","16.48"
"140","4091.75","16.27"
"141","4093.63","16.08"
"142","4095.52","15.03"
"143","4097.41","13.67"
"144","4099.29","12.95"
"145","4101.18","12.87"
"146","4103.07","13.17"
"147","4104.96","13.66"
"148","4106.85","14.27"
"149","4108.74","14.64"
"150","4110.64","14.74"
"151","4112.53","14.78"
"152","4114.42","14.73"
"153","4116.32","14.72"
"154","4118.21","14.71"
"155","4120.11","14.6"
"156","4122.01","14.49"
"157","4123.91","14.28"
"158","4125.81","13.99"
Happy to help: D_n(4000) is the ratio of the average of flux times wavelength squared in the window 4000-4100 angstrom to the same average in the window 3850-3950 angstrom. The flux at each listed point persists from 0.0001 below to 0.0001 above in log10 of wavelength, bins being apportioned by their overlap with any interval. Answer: 1.9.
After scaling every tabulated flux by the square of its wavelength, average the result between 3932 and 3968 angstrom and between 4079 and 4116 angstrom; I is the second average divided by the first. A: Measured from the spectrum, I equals 1.9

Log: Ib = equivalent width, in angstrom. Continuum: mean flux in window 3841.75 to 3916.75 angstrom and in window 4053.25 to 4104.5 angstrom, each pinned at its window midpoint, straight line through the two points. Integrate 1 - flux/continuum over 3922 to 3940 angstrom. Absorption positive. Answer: 6.1 angstrom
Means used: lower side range 8.27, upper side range 14.5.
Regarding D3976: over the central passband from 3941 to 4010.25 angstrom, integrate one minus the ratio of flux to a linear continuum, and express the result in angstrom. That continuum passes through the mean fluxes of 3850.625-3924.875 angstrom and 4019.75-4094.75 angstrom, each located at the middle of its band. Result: 6.28 angstrom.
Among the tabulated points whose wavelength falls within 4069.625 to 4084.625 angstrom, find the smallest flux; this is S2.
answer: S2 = 14.41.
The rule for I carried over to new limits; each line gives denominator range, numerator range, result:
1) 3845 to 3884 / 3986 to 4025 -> 2.04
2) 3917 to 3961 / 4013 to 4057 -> 1.86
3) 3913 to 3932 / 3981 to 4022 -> 1.77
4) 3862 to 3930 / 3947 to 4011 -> 1.31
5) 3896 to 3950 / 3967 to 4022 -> 1.51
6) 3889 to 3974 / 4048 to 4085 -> 1.79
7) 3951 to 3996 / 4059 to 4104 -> 1.53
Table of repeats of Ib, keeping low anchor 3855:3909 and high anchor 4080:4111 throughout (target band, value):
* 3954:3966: 2.03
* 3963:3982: 5.56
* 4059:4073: 0.04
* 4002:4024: -4.64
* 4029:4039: -1.63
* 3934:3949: 3.50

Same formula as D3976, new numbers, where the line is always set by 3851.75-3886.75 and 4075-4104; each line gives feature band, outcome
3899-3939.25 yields 3.6 angstrom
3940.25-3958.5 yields 0.9 angstrom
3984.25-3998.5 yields -1.9 angstrom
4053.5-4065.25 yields 0.5 angstrom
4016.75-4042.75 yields -4.4 angstrom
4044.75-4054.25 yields -0.2 angstrom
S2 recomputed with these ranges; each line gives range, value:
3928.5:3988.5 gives 4.547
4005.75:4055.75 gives 13.71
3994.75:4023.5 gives 13.13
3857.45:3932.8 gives 4.929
